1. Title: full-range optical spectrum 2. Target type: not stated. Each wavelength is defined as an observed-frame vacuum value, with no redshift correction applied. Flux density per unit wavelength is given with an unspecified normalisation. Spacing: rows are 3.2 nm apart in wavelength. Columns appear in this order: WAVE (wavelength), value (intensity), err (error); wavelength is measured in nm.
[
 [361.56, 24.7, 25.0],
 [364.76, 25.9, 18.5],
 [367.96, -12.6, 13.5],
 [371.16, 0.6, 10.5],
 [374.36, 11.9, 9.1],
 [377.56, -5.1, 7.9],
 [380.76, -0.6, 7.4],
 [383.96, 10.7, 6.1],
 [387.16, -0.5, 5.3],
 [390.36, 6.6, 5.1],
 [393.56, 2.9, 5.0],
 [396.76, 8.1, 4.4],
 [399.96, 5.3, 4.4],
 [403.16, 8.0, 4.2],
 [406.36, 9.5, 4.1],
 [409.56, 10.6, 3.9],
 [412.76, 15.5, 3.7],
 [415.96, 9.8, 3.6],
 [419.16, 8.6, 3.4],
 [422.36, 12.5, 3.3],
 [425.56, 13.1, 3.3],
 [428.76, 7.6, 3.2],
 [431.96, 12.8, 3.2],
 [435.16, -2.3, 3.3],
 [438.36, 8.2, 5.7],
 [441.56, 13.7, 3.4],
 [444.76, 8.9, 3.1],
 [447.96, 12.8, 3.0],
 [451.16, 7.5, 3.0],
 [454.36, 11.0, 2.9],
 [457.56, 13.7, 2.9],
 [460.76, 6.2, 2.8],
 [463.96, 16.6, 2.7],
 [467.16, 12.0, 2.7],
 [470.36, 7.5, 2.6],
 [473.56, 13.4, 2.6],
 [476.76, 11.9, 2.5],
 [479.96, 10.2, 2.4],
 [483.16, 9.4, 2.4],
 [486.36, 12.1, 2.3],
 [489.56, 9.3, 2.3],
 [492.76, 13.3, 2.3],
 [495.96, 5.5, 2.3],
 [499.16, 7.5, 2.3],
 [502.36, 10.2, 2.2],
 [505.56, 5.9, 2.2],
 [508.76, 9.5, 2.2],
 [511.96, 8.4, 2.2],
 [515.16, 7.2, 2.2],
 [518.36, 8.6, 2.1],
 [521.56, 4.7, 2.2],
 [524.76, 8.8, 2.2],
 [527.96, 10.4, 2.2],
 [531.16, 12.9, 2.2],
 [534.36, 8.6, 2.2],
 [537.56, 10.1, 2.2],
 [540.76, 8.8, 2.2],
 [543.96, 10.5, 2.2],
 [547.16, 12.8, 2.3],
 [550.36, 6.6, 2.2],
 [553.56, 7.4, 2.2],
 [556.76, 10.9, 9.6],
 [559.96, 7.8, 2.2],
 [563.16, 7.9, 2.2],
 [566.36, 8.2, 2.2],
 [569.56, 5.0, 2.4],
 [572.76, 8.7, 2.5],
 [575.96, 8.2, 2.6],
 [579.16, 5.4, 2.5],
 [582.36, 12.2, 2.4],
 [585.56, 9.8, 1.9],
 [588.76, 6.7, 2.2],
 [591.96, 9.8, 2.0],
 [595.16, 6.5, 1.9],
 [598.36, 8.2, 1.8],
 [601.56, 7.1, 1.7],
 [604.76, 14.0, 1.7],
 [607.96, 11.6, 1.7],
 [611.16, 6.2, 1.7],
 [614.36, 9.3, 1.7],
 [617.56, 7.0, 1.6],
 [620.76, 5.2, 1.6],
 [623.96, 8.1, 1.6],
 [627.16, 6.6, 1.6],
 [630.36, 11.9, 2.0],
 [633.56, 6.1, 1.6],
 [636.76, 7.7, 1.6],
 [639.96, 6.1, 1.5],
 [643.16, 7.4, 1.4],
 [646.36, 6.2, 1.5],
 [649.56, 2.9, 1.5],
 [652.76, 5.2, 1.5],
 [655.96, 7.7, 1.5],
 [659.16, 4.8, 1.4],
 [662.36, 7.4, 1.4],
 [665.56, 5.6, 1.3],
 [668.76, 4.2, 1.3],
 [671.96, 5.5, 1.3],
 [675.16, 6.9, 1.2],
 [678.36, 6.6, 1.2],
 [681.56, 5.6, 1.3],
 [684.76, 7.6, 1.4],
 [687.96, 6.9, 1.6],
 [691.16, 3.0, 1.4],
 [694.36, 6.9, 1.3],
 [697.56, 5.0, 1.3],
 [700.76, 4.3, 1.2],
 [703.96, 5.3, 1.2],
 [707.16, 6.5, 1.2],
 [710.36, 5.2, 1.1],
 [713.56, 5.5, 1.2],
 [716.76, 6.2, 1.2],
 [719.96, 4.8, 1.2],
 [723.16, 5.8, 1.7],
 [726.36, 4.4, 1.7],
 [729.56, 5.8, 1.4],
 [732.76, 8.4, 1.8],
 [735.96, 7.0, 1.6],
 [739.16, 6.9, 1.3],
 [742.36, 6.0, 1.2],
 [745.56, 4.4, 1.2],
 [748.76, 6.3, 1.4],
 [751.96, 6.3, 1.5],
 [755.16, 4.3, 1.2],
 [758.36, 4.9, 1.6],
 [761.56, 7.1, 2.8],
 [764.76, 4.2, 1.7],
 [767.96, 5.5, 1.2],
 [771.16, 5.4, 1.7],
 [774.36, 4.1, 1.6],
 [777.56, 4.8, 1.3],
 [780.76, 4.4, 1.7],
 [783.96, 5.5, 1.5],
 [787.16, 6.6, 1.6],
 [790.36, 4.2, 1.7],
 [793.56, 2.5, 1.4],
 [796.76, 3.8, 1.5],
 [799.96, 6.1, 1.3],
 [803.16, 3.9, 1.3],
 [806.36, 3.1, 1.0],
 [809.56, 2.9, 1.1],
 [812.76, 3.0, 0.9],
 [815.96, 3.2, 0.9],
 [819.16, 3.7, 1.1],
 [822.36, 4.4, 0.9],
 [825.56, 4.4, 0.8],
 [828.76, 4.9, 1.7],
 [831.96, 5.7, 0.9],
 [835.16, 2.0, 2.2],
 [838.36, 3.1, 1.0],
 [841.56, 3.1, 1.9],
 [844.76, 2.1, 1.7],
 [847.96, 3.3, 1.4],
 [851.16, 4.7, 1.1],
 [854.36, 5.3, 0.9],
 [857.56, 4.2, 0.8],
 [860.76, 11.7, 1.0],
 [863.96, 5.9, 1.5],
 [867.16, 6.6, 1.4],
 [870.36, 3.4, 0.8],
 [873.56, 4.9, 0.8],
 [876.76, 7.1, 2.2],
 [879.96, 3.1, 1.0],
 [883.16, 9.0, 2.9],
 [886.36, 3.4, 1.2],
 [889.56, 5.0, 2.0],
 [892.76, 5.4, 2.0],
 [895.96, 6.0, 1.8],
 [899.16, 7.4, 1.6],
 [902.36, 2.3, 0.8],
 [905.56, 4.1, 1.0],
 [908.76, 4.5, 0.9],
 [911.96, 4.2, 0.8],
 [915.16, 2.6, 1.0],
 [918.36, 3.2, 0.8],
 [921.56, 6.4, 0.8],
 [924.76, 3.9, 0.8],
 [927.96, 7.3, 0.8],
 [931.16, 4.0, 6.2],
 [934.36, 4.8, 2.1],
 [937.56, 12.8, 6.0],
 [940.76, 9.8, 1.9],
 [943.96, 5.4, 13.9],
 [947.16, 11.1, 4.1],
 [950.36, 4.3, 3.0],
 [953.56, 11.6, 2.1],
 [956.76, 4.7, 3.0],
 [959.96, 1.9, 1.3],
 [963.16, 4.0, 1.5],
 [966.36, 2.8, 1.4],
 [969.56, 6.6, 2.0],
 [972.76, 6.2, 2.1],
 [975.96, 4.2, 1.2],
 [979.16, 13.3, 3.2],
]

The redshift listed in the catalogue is 1.31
